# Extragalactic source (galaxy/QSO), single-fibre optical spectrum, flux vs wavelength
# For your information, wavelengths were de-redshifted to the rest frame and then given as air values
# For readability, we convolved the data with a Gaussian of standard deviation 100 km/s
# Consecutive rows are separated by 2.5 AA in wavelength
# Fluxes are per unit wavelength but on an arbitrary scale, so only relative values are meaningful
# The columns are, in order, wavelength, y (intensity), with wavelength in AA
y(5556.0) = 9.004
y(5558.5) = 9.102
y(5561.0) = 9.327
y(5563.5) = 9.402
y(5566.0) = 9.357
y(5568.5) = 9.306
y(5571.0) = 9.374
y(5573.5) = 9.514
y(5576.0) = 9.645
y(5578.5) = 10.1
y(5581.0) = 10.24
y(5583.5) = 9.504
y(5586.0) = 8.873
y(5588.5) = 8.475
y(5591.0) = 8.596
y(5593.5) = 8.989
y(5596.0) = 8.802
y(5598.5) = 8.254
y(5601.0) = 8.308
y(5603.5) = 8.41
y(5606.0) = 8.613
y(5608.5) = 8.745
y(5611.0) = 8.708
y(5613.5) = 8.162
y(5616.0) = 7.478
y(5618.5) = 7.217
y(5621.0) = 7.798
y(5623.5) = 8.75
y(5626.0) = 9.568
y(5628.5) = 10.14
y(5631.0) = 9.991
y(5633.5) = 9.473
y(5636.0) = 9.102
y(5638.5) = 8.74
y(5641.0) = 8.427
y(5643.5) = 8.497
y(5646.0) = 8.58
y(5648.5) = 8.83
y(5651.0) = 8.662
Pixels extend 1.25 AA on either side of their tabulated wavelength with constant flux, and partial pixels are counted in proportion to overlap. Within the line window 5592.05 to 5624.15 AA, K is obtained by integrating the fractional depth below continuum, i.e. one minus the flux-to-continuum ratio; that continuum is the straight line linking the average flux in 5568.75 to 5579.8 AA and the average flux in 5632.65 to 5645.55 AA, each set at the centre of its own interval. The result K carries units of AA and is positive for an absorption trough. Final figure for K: 3.1 AA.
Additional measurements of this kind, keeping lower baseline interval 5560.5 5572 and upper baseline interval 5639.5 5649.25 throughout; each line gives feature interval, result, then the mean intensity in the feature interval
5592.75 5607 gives 0.7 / 8.55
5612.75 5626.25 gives 1.2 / 8.06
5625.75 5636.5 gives -1.2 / 9.7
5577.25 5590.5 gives -0.3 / 9.39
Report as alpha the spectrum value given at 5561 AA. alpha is 9.327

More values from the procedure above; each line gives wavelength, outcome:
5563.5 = 9.402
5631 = 9.991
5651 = 8.662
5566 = 9.357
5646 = 8.58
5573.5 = 9.514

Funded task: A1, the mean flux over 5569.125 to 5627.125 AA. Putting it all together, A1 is 8.79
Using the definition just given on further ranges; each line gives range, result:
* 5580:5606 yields 8.82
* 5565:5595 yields 9.33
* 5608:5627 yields 8.27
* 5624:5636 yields 9.66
